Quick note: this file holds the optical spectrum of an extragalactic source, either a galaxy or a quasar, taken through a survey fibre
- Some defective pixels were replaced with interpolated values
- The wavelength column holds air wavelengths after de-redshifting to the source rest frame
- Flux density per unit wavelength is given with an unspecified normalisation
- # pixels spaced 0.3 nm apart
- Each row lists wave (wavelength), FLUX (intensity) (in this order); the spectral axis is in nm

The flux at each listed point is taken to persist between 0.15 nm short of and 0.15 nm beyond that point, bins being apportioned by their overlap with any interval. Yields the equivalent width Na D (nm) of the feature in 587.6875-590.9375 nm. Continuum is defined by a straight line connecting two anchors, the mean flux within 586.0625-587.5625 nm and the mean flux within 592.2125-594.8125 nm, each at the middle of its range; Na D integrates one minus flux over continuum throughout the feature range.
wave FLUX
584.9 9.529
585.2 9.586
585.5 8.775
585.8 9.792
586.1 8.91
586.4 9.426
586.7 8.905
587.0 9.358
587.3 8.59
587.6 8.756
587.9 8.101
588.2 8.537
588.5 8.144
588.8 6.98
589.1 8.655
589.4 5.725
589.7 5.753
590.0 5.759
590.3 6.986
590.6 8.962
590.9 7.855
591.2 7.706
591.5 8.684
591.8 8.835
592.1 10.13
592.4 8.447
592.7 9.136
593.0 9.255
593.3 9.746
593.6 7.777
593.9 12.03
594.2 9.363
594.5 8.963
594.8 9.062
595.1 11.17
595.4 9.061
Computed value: 0.613 nm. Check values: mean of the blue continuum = 9.03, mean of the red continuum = 9.33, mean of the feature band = 7.42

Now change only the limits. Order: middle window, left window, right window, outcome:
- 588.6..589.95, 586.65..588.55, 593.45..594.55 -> 0.32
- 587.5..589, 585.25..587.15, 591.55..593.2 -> 0.18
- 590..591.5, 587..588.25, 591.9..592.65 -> 0.21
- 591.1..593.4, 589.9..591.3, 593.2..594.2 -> -0.08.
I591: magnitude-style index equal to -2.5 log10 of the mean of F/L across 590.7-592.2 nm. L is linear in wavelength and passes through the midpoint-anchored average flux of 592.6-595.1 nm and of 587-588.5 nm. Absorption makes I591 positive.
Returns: 0.07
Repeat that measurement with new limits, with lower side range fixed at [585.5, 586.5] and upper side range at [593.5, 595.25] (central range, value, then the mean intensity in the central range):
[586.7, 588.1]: 0.08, 8.72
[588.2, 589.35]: 0.21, 7.81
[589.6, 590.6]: 0.40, 6.61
